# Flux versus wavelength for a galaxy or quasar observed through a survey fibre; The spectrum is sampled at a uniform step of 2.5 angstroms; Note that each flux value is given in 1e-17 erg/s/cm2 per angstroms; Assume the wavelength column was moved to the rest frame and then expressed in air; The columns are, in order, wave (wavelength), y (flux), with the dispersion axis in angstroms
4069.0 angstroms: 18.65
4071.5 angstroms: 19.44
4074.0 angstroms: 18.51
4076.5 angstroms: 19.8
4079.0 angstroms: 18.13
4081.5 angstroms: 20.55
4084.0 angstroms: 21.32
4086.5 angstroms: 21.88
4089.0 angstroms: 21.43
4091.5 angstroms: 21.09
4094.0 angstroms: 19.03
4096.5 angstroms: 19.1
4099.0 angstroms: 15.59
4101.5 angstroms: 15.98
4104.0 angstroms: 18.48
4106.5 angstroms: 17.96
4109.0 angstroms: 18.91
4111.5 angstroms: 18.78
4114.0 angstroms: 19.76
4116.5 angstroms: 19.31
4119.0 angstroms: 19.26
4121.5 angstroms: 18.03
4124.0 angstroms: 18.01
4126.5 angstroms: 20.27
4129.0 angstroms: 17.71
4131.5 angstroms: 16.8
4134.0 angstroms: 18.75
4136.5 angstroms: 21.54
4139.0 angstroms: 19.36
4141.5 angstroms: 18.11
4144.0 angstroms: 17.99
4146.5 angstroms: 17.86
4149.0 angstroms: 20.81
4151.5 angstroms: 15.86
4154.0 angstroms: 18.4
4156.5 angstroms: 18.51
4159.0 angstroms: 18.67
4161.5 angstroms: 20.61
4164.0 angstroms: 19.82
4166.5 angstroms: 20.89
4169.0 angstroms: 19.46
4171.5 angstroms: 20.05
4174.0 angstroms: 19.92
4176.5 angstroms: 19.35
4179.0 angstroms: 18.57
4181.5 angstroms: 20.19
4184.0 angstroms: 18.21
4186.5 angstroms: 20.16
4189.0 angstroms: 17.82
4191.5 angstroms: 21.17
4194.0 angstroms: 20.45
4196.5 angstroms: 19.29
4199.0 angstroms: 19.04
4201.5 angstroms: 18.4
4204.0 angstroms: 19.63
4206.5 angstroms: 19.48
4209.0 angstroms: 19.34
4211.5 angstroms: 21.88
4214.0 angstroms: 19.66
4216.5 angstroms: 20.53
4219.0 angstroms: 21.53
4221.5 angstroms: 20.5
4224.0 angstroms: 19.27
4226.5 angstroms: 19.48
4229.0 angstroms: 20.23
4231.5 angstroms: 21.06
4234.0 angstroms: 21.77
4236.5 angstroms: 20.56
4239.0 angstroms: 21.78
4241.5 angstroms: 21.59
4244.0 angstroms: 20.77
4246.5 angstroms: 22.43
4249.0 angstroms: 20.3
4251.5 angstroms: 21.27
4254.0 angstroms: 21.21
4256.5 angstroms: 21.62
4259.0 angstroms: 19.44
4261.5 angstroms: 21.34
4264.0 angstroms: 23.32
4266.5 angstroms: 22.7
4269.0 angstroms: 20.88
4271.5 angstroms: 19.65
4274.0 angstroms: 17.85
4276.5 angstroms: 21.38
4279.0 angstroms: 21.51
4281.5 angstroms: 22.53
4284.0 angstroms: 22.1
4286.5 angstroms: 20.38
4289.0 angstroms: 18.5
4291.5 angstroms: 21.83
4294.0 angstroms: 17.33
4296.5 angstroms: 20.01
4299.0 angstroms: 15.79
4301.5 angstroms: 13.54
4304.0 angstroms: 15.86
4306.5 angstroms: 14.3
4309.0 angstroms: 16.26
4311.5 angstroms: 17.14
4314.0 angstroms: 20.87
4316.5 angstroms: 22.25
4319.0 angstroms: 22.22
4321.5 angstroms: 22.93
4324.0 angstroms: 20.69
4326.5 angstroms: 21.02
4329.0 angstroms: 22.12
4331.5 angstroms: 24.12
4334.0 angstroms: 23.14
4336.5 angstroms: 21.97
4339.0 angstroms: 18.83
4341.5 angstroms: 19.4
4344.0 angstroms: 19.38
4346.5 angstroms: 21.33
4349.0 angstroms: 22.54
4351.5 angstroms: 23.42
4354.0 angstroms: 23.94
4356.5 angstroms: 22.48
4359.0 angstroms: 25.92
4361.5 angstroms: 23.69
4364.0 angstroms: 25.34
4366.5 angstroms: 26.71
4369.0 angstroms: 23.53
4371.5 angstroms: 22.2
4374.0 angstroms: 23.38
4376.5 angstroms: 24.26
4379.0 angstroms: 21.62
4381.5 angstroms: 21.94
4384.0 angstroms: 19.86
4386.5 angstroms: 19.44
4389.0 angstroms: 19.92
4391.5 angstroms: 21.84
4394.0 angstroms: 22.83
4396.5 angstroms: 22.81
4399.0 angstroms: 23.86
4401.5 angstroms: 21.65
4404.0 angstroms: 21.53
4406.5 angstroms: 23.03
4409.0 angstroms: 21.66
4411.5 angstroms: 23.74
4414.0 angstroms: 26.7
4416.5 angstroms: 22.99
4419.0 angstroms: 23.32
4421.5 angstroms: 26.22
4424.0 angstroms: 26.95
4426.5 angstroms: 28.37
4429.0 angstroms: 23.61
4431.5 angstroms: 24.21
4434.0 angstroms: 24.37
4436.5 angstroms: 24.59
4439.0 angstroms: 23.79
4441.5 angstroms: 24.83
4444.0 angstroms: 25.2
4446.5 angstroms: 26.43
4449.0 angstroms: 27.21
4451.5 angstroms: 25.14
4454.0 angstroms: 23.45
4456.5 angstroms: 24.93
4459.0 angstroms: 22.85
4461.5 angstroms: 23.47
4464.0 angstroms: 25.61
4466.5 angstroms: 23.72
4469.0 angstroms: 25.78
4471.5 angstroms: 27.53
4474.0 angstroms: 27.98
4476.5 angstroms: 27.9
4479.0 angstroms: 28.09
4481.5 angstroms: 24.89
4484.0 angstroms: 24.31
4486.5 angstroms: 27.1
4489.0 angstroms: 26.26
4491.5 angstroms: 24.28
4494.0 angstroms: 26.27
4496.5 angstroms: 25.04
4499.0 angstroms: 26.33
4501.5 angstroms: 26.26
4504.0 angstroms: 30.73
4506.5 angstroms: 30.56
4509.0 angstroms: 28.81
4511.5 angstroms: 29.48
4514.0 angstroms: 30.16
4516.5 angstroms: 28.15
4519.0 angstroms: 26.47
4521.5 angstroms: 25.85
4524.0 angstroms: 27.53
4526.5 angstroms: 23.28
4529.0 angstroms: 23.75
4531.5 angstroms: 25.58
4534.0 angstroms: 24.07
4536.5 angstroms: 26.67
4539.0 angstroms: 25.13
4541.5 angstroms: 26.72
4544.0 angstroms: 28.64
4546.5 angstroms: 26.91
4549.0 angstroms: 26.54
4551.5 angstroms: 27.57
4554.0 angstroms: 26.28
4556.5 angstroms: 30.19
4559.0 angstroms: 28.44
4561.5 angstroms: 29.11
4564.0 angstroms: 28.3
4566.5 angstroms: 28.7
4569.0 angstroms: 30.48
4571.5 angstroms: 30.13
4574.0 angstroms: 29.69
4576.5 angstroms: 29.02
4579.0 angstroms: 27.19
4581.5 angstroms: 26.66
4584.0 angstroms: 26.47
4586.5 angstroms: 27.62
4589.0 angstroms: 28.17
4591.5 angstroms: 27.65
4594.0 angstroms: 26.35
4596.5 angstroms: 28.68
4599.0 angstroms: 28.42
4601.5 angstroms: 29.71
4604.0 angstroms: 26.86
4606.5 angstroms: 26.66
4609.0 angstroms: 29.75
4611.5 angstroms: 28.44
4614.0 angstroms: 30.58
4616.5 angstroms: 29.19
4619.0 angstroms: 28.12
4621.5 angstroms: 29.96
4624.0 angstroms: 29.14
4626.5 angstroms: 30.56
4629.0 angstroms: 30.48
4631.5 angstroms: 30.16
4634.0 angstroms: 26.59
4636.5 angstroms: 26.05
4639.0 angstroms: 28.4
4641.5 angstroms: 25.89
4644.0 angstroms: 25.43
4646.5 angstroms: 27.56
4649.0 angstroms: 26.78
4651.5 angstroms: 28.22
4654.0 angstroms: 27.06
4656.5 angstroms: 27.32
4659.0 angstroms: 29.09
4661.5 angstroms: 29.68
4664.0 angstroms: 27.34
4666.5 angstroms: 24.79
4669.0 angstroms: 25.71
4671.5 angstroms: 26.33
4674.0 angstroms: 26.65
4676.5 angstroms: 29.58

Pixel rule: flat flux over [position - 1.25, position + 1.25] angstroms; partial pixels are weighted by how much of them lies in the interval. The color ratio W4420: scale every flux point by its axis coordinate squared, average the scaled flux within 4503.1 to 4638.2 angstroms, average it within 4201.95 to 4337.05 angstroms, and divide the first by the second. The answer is 1.58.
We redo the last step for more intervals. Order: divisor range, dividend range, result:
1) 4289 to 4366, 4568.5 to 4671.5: 1.54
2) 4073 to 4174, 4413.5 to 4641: 1.71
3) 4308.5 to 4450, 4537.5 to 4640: 1.35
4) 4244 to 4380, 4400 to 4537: 1.30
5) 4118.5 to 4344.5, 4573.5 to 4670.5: 1.68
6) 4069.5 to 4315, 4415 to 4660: 1.62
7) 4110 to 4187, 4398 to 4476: 1.48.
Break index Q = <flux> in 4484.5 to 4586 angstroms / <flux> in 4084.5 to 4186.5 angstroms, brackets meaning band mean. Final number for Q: 1.44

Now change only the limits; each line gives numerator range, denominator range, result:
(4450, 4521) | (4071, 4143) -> 1.39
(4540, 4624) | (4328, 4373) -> 1.24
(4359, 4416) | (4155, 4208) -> 1.17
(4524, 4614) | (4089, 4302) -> 1.40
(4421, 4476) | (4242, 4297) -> 1.21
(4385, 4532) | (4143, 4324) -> 1.27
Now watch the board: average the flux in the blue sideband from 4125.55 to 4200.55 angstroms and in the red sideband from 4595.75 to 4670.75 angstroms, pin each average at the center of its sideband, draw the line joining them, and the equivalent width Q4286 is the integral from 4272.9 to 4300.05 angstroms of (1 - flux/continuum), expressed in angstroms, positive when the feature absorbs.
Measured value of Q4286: 1.9 angstroms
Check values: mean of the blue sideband 19.2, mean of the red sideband 28.1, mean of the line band 20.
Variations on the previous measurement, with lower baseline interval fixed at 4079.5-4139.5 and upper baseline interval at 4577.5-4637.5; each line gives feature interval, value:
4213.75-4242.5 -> 0.8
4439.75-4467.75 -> 0.8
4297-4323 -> 5.3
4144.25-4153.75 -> 0.8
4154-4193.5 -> 1.5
